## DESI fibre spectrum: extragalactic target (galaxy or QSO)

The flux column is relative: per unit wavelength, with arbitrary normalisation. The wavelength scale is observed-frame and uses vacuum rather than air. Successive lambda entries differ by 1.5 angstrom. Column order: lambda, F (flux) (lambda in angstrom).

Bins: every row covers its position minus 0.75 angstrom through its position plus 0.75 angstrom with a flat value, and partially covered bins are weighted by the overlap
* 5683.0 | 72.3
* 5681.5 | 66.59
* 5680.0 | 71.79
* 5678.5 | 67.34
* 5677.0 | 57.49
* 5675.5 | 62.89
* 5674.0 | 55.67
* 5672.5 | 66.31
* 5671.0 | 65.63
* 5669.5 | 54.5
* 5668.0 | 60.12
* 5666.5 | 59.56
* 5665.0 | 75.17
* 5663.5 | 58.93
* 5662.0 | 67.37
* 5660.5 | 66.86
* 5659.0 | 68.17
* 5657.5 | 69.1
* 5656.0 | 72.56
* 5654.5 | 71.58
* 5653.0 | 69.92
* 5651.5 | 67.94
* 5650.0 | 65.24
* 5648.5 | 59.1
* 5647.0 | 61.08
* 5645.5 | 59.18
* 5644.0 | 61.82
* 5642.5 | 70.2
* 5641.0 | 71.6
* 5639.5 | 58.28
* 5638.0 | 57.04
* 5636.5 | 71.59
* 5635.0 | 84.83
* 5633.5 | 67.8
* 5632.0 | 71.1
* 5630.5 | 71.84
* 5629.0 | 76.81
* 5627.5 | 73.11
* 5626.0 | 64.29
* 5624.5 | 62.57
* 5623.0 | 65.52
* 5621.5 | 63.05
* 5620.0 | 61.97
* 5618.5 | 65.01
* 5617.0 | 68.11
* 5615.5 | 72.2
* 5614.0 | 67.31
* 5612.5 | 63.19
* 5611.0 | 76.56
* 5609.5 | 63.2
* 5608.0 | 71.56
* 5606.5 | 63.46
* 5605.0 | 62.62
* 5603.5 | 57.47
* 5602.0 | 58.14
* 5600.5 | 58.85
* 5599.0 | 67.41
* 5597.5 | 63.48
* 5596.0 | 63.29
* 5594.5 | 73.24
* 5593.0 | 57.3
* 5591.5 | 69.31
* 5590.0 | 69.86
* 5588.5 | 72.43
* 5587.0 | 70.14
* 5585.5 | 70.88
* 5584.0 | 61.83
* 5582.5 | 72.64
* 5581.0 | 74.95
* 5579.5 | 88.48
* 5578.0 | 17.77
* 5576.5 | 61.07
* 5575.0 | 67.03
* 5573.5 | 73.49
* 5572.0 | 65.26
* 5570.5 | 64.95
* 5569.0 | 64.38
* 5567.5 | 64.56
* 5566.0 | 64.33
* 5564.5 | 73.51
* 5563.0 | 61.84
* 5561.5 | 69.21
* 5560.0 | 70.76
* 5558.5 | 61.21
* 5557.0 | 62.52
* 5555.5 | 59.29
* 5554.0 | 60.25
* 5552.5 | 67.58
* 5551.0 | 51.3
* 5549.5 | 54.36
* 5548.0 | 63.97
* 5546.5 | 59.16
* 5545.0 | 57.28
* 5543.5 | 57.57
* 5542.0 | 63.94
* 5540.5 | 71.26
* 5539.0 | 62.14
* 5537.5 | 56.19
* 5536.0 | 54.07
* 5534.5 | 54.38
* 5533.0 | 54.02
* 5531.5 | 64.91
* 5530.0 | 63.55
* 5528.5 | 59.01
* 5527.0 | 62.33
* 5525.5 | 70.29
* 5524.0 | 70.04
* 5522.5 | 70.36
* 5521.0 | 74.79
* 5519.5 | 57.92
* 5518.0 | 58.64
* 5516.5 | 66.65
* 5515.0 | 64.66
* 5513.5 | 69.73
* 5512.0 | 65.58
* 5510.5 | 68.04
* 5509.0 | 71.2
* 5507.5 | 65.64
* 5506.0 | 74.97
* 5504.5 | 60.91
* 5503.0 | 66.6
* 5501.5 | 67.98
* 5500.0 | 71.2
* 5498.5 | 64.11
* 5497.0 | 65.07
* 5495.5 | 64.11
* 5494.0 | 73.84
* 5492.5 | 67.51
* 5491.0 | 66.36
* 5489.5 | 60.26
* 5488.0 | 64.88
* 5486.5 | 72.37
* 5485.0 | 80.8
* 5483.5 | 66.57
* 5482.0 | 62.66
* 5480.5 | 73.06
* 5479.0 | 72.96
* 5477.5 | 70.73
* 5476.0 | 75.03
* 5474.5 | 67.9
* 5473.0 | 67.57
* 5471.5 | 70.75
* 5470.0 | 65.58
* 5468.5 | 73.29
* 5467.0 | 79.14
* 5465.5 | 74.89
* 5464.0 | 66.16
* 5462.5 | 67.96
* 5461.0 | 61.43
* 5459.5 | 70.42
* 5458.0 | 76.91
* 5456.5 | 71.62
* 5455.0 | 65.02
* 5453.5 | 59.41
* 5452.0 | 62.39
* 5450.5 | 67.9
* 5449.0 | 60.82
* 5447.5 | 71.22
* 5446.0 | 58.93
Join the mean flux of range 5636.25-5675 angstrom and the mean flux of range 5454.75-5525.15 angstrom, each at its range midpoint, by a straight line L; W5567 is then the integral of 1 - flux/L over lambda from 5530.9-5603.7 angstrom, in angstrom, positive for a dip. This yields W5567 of 3.7 angstrom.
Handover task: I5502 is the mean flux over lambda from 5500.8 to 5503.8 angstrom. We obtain 67.2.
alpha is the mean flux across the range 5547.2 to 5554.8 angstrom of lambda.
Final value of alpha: 59.5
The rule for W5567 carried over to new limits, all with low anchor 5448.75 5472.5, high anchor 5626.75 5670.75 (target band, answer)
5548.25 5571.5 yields 1.48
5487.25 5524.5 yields 0.72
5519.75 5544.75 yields 1.87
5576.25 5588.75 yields 0.37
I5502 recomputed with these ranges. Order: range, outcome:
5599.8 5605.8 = 59.3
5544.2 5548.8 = 60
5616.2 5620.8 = 65.1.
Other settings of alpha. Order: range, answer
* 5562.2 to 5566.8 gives 66.6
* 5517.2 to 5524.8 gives 66.4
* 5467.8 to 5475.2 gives 69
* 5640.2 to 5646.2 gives 65.7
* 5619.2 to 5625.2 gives 63.3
